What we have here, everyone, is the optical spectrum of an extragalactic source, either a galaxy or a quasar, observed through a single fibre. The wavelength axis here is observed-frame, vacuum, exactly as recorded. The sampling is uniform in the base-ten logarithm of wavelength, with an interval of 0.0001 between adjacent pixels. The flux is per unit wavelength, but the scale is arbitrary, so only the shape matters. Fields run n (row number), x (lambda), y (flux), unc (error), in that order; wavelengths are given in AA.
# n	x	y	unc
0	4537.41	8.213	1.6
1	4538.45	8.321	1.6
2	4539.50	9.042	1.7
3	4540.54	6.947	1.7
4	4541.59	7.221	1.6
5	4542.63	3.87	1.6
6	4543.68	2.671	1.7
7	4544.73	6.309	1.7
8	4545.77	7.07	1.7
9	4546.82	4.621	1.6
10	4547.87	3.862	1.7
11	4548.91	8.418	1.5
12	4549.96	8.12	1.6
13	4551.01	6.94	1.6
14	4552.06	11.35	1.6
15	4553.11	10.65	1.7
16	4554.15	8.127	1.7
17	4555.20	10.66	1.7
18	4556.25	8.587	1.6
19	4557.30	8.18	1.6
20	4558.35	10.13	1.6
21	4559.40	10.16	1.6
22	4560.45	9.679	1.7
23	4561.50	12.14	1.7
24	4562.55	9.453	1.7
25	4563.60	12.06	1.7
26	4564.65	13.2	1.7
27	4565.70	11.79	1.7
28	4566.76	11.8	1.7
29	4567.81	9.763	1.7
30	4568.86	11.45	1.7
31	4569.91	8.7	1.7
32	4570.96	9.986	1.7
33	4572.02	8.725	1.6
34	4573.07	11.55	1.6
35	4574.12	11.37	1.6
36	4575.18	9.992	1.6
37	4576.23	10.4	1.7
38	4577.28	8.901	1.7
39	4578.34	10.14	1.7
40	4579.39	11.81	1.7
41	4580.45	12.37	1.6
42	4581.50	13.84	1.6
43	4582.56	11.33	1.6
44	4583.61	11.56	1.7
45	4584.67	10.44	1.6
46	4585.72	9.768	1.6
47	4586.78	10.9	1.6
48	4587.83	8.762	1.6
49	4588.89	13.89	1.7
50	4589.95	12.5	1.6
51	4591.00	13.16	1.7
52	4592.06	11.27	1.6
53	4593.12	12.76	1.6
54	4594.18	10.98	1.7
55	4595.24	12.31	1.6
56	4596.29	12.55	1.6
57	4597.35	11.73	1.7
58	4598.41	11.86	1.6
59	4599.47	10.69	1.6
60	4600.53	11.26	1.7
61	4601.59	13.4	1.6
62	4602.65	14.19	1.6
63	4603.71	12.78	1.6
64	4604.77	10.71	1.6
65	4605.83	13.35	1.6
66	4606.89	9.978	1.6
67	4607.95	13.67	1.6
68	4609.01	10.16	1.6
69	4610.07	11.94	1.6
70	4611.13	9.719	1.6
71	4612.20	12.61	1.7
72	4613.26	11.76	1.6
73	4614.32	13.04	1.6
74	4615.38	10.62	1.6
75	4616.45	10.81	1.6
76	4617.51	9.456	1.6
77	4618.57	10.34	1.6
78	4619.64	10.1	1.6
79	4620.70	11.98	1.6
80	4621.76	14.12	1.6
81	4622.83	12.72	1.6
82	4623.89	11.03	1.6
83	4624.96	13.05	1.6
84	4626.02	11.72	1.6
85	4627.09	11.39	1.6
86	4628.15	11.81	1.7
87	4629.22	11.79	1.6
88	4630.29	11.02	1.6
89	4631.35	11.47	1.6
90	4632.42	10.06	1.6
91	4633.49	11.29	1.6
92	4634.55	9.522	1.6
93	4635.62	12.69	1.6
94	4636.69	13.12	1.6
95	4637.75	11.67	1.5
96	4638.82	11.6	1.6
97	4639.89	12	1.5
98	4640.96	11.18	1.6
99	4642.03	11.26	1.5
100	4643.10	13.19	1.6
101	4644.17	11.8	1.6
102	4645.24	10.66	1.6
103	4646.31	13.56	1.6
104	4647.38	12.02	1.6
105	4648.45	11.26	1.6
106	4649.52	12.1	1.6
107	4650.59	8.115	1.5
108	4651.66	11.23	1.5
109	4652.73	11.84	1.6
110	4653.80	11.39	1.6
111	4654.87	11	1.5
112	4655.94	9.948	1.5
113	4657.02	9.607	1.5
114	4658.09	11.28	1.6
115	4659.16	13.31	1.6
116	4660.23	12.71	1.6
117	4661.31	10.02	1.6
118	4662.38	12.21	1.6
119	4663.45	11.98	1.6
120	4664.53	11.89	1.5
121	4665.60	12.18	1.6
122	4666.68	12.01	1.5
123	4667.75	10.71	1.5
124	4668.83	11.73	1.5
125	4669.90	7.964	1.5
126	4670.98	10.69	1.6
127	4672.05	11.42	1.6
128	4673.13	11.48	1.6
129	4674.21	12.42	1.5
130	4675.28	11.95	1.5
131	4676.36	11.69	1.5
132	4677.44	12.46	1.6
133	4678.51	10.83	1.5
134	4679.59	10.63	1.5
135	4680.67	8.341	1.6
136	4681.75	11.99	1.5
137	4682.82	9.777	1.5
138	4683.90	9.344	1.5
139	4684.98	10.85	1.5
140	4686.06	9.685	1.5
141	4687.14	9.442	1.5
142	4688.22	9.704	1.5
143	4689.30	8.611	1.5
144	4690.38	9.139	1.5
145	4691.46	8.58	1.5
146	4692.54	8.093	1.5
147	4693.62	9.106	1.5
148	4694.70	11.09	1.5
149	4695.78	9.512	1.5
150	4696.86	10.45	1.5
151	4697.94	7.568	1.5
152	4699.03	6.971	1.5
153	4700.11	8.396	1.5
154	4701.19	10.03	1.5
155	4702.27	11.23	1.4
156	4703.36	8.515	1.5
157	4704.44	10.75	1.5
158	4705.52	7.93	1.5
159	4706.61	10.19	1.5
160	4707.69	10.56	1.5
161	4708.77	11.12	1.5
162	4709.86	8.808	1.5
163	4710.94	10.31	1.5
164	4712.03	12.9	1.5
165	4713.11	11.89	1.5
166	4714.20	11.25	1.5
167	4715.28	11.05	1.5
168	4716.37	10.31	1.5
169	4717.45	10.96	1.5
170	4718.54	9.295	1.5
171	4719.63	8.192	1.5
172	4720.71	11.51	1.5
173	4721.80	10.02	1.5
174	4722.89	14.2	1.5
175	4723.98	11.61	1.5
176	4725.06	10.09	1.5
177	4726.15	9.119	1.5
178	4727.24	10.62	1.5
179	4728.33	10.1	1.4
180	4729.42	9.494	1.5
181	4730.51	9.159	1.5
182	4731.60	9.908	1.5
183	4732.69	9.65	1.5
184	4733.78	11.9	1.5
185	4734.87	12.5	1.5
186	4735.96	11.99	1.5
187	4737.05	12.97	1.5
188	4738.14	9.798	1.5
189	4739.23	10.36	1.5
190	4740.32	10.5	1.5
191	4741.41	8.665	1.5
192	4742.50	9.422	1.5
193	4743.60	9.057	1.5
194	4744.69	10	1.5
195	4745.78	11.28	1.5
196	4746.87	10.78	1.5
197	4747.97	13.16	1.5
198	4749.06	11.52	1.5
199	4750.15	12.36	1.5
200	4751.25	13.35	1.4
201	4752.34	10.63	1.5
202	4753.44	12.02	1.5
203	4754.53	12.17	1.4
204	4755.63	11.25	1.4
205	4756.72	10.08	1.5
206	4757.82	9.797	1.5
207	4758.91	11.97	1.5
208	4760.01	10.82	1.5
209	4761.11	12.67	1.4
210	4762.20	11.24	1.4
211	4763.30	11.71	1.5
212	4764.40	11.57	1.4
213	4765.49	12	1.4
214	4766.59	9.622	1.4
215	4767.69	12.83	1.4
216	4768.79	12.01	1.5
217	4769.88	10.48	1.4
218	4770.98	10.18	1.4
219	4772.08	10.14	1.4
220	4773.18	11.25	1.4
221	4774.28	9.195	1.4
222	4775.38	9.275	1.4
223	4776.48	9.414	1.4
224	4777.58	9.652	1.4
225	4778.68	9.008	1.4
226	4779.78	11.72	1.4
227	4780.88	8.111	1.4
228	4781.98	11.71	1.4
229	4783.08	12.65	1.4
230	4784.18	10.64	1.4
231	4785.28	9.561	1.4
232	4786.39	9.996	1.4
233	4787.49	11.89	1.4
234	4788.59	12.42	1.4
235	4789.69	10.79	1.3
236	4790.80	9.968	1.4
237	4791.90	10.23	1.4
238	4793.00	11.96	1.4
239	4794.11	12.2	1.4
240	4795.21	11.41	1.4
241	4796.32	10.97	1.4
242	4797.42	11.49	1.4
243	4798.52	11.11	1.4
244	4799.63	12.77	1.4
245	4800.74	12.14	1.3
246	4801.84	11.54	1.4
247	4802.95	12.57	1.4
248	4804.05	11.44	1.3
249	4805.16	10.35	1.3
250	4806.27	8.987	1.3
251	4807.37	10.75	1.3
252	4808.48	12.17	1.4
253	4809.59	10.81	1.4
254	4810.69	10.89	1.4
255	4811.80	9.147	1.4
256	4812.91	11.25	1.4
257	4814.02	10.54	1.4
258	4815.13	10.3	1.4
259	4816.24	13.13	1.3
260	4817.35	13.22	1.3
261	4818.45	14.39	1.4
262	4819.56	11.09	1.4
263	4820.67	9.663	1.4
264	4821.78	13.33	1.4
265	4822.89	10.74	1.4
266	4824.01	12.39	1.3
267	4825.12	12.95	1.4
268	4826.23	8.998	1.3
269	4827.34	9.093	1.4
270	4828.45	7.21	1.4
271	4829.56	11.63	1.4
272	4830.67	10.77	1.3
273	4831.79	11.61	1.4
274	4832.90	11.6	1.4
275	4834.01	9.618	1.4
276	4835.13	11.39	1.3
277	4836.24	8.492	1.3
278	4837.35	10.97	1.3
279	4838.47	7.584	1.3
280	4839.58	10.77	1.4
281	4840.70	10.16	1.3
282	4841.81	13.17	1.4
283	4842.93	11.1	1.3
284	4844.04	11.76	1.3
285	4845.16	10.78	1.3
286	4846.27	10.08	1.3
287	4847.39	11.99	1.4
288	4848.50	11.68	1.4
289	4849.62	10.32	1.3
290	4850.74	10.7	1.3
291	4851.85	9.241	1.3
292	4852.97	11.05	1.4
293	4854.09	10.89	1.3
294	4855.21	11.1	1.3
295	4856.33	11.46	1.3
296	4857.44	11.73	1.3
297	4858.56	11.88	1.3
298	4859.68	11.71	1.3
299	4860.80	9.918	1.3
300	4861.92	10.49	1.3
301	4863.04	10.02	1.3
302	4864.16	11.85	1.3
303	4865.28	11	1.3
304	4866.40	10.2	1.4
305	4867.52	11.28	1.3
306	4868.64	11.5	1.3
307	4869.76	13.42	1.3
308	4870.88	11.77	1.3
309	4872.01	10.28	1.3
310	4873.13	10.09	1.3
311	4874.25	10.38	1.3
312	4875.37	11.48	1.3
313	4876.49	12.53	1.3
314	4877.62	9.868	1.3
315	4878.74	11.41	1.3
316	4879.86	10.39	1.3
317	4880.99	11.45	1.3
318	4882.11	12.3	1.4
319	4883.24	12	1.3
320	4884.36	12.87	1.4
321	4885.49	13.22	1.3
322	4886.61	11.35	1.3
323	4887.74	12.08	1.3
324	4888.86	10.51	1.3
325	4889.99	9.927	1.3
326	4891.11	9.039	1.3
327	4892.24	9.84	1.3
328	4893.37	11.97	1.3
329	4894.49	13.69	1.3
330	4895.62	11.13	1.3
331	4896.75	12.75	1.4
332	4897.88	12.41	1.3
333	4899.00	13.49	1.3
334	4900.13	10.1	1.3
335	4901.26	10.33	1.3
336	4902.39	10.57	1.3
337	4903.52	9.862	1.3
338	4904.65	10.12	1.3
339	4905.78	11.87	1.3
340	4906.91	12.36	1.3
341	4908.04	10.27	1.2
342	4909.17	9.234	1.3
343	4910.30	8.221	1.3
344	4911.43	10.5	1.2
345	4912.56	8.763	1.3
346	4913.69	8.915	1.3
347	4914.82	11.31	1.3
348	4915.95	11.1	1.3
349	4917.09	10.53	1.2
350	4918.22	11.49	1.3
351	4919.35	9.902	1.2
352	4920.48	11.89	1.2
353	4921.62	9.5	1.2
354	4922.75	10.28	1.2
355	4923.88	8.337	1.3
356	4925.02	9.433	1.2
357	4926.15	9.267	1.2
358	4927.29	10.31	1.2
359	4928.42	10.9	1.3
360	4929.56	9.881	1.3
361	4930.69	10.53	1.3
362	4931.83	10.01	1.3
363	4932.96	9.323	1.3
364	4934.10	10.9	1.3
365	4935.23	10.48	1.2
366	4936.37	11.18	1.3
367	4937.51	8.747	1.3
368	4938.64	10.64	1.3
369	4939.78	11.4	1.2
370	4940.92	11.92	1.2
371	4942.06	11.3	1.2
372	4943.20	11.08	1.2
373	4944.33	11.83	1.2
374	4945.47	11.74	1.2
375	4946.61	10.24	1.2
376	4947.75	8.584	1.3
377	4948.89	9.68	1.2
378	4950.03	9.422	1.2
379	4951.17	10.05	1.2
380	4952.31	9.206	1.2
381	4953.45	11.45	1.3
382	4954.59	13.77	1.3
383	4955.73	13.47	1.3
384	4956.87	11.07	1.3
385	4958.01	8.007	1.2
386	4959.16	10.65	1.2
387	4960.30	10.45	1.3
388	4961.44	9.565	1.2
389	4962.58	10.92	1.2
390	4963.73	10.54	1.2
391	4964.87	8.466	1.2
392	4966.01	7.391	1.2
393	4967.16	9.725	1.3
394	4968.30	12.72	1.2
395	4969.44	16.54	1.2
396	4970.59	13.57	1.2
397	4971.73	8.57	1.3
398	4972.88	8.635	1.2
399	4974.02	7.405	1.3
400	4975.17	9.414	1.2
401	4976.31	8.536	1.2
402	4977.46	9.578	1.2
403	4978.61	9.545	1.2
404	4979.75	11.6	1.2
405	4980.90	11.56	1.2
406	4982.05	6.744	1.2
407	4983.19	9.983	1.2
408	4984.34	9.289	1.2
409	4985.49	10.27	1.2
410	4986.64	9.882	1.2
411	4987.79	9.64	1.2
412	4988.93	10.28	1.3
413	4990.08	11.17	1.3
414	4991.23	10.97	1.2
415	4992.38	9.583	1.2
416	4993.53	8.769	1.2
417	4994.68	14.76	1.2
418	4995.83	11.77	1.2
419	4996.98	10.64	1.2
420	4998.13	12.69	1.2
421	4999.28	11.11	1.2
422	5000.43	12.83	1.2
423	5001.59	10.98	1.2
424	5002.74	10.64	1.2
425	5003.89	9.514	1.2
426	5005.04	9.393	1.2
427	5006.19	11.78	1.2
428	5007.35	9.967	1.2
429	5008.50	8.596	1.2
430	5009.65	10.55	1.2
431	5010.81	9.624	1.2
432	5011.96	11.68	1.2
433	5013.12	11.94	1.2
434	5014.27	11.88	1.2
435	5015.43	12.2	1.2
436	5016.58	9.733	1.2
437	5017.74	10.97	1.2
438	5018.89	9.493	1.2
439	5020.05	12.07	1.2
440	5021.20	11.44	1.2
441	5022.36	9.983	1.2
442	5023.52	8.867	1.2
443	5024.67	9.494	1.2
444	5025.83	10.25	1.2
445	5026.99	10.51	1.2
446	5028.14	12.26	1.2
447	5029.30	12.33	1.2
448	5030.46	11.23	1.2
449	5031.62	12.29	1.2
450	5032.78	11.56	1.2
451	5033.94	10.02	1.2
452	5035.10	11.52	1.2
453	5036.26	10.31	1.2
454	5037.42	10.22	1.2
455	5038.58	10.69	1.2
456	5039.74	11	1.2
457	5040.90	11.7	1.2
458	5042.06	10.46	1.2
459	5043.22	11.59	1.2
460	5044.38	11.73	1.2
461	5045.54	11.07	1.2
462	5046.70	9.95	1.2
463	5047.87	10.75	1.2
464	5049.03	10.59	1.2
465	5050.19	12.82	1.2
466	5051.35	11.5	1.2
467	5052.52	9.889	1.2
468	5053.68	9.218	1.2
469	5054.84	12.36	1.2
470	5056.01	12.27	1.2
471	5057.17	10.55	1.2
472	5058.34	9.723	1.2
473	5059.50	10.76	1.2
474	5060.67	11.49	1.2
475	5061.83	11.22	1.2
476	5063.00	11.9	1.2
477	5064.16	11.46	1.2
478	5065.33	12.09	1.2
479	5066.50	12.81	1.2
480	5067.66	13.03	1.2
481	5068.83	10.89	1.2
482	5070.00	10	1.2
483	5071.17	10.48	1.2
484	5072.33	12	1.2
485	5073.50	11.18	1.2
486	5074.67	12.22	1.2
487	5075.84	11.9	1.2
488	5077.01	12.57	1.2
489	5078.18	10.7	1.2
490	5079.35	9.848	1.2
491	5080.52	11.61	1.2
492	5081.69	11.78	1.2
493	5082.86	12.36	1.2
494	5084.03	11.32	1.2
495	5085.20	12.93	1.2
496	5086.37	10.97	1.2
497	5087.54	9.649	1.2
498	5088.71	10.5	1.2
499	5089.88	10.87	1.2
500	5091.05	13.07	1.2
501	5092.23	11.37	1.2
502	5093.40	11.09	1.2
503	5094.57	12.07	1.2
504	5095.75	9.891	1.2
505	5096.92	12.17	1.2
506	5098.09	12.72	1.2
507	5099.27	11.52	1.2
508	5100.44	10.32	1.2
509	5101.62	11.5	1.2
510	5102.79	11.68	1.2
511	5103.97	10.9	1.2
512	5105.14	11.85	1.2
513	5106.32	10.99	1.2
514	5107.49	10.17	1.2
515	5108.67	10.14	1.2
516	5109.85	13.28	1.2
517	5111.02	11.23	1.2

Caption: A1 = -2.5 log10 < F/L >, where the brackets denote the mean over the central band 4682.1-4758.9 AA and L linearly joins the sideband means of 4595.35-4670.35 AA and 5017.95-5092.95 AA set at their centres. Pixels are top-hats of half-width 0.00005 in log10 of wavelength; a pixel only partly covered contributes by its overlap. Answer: 0.11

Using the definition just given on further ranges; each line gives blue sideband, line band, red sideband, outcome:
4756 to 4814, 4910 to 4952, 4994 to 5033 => 0.07 mag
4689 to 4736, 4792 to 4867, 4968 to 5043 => -0.07 mag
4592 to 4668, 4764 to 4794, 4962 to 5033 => 0.05 mag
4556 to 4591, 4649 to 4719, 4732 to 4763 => 0.06 mag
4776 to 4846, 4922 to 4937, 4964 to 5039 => 0.07 mag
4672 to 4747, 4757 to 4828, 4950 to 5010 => -0.07 mag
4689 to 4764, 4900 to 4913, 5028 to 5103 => 0.07 mag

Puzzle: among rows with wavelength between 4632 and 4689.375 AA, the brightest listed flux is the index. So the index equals 13.56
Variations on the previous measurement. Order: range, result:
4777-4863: 14.39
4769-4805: 12.77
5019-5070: 13.03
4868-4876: 13.42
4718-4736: 14.2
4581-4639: 14.19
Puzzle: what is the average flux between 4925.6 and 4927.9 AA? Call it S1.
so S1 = 9.81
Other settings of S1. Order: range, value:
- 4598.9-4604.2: 12.5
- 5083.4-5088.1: 11.2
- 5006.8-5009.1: 9.31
